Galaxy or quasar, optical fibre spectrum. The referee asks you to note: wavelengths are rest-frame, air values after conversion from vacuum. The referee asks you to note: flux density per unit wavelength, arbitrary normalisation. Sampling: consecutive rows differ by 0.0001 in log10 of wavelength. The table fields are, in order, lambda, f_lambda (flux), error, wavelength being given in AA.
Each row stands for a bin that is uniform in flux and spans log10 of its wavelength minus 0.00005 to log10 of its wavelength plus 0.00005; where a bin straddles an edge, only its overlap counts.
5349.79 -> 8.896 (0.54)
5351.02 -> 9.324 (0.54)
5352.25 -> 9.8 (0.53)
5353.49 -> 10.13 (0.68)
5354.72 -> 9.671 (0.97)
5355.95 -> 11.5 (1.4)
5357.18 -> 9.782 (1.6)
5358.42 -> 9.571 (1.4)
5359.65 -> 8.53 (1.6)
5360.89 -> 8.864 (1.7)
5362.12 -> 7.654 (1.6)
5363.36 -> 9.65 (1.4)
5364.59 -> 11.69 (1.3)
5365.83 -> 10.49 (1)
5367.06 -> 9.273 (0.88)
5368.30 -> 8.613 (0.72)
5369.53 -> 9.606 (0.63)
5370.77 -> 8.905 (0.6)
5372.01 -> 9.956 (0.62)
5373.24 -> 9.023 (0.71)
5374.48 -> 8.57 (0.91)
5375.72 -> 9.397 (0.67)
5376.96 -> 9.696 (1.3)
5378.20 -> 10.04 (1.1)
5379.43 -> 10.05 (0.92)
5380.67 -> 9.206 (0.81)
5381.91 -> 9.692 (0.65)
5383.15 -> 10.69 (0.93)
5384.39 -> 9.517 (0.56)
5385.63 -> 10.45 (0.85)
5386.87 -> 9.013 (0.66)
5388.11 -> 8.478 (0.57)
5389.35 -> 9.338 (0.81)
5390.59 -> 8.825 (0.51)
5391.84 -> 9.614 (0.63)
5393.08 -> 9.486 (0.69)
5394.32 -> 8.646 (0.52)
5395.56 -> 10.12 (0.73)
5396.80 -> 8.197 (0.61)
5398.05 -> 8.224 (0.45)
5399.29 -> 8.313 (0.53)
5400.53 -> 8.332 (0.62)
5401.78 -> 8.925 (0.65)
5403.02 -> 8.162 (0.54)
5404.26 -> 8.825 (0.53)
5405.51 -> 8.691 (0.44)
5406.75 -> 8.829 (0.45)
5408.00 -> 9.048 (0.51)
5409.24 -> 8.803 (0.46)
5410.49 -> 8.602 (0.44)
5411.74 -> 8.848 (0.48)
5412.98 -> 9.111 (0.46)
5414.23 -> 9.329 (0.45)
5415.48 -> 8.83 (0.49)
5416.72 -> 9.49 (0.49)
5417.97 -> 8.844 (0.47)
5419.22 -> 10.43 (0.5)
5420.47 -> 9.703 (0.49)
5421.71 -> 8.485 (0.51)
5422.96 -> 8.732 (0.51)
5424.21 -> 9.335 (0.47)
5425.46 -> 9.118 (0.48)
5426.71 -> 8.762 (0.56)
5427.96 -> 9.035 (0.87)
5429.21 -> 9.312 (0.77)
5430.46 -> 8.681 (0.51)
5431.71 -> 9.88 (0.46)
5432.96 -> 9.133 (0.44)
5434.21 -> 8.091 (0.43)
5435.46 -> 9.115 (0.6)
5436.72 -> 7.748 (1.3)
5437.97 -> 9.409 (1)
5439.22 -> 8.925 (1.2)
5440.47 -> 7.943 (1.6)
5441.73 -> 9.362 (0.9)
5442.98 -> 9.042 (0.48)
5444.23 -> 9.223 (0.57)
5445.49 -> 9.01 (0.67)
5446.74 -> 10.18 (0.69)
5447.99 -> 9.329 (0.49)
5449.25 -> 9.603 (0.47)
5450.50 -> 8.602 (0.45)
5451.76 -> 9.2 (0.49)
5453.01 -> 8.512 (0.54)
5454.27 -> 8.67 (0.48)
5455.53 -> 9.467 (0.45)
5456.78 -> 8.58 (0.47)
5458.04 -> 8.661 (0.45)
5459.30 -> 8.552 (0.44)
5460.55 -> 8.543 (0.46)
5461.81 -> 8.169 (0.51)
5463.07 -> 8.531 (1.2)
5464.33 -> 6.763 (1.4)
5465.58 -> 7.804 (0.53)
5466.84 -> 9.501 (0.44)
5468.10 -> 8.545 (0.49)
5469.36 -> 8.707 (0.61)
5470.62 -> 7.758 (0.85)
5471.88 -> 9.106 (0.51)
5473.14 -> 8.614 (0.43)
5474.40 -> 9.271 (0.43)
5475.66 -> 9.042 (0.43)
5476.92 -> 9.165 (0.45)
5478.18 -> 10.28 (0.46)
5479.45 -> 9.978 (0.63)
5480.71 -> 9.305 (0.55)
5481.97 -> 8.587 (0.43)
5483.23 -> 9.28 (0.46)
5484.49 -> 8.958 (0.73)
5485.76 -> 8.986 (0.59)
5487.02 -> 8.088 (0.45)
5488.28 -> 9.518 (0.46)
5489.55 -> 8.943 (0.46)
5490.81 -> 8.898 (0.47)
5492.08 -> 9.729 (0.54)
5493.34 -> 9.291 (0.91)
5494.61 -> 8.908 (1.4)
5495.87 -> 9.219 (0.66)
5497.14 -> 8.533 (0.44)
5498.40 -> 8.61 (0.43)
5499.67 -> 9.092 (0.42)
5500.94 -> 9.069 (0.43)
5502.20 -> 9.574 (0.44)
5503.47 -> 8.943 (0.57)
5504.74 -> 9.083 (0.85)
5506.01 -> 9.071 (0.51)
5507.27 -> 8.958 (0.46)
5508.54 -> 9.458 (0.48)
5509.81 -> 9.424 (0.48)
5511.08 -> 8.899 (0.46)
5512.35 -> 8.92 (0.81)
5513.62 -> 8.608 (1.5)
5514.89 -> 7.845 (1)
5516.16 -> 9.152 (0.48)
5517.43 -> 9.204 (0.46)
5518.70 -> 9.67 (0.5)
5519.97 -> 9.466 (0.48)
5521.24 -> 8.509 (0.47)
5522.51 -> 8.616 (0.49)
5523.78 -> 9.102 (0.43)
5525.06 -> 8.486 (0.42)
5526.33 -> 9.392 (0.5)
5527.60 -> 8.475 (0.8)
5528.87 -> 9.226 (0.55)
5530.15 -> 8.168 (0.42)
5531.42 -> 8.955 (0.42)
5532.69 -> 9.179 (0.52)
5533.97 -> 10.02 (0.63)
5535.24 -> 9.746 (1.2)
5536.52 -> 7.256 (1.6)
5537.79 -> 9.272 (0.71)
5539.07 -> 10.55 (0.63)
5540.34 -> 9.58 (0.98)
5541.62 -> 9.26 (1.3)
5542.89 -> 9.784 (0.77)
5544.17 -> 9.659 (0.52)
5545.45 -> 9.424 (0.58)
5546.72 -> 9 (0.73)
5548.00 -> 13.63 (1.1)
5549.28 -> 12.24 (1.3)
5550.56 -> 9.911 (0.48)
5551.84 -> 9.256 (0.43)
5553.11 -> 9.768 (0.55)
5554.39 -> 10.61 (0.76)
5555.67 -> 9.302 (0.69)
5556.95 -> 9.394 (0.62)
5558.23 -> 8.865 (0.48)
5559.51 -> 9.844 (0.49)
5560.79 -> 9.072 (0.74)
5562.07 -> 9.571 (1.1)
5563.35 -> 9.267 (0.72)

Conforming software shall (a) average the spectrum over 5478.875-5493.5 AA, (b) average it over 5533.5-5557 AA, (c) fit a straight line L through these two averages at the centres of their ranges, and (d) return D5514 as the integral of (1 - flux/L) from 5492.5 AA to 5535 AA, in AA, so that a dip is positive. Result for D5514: 2.09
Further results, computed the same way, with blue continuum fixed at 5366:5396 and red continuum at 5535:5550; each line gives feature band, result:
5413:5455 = 2.37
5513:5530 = 1.72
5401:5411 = 0.83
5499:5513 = 1.00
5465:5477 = 1.22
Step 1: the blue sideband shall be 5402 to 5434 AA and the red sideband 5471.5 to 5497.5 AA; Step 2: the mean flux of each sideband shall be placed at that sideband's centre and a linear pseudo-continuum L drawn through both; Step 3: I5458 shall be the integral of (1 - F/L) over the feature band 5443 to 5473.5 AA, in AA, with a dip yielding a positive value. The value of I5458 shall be 1.2 AA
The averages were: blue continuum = 9.03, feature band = 8.74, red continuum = 9.13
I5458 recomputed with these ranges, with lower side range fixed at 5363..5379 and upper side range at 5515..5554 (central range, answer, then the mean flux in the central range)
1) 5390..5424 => 2.2 AA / 8.95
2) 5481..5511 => 1.4 AA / 9.05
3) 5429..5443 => 1.0 AA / 8.87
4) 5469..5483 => 0.6 AA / 9.09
